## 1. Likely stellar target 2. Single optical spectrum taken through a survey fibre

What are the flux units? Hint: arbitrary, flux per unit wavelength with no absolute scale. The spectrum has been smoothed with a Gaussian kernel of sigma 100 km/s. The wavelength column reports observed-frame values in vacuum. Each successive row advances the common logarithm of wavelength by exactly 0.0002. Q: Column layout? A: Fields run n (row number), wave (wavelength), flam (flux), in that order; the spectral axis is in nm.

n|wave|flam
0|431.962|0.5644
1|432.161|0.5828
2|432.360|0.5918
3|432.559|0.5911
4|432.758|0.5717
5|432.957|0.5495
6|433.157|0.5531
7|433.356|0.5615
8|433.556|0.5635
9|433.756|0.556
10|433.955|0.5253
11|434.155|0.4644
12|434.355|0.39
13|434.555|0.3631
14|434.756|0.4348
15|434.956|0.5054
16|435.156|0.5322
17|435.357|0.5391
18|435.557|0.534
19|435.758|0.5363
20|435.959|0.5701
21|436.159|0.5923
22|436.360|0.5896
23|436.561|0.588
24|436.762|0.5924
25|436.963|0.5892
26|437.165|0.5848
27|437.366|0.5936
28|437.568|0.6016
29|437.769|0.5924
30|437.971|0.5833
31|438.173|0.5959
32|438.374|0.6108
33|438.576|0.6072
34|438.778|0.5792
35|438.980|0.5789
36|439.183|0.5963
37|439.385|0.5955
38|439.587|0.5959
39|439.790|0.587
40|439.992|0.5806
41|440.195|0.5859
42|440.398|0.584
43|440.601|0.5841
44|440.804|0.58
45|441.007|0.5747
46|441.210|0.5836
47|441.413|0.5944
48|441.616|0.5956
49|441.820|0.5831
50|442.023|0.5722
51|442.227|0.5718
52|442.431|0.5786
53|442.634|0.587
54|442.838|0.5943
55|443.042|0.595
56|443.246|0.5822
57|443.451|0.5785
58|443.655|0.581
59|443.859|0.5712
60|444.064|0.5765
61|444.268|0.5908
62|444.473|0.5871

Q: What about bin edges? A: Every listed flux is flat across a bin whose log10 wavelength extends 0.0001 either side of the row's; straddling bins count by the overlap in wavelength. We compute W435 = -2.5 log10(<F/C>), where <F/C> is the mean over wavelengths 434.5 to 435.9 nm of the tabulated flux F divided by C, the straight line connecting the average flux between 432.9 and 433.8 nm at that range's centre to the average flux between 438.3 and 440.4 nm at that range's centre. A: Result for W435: 0.14 mag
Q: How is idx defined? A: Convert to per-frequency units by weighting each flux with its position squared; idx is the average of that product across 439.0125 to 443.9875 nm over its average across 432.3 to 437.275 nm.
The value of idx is 1.12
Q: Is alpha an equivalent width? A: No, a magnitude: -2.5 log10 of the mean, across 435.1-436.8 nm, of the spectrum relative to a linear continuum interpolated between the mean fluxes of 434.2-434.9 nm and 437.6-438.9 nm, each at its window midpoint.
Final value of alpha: -0.18 mag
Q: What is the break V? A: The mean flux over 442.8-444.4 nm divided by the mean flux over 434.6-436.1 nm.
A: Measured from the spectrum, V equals 1.1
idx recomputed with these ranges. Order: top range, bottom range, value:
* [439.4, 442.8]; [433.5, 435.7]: 1.23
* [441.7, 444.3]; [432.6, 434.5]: 1.16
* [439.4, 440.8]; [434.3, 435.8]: 1.25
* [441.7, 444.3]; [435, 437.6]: 1.05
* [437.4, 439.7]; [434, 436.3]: 1.21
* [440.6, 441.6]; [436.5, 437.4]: 1.01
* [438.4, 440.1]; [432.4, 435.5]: 1.18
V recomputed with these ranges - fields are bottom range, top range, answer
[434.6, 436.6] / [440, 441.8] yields 1.09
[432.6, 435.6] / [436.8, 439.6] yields 1.16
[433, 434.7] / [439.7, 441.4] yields 1.17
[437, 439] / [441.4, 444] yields 0.98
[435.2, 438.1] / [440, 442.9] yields 1.01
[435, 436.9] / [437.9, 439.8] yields 1.05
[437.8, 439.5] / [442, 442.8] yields 0.98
